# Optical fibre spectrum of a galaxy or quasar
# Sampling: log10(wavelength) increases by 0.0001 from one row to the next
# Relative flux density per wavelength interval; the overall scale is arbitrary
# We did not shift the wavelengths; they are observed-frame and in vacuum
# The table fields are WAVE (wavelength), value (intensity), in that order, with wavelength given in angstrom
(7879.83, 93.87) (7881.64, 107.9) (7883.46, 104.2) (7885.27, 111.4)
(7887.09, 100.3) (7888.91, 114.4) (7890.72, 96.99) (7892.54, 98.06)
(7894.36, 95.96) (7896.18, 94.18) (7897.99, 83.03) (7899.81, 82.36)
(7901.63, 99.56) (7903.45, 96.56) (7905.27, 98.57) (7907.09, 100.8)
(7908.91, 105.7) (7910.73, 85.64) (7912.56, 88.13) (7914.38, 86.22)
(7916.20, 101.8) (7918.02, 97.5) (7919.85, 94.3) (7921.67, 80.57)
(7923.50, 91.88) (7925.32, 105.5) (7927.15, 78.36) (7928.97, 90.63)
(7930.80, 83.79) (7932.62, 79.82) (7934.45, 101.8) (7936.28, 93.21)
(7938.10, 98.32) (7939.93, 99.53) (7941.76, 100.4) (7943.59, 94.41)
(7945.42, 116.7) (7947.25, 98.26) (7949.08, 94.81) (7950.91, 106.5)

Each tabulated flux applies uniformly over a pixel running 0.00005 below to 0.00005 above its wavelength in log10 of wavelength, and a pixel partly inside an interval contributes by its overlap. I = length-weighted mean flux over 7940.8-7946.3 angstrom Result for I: 104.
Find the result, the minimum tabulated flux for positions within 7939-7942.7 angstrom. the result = 99.53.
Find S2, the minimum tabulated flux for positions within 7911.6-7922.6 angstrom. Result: 80.57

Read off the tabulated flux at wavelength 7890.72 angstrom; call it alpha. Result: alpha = 96.99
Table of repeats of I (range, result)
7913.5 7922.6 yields 92.1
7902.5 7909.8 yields 100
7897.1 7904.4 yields 90.4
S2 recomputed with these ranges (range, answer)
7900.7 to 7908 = 96.56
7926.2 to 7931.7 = 78.36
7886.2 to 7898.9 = 83.03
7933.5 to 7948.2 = 93.21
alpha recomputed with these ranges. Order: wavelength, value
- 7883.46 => 104.2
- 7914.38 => 86.22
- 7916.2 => 101.8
